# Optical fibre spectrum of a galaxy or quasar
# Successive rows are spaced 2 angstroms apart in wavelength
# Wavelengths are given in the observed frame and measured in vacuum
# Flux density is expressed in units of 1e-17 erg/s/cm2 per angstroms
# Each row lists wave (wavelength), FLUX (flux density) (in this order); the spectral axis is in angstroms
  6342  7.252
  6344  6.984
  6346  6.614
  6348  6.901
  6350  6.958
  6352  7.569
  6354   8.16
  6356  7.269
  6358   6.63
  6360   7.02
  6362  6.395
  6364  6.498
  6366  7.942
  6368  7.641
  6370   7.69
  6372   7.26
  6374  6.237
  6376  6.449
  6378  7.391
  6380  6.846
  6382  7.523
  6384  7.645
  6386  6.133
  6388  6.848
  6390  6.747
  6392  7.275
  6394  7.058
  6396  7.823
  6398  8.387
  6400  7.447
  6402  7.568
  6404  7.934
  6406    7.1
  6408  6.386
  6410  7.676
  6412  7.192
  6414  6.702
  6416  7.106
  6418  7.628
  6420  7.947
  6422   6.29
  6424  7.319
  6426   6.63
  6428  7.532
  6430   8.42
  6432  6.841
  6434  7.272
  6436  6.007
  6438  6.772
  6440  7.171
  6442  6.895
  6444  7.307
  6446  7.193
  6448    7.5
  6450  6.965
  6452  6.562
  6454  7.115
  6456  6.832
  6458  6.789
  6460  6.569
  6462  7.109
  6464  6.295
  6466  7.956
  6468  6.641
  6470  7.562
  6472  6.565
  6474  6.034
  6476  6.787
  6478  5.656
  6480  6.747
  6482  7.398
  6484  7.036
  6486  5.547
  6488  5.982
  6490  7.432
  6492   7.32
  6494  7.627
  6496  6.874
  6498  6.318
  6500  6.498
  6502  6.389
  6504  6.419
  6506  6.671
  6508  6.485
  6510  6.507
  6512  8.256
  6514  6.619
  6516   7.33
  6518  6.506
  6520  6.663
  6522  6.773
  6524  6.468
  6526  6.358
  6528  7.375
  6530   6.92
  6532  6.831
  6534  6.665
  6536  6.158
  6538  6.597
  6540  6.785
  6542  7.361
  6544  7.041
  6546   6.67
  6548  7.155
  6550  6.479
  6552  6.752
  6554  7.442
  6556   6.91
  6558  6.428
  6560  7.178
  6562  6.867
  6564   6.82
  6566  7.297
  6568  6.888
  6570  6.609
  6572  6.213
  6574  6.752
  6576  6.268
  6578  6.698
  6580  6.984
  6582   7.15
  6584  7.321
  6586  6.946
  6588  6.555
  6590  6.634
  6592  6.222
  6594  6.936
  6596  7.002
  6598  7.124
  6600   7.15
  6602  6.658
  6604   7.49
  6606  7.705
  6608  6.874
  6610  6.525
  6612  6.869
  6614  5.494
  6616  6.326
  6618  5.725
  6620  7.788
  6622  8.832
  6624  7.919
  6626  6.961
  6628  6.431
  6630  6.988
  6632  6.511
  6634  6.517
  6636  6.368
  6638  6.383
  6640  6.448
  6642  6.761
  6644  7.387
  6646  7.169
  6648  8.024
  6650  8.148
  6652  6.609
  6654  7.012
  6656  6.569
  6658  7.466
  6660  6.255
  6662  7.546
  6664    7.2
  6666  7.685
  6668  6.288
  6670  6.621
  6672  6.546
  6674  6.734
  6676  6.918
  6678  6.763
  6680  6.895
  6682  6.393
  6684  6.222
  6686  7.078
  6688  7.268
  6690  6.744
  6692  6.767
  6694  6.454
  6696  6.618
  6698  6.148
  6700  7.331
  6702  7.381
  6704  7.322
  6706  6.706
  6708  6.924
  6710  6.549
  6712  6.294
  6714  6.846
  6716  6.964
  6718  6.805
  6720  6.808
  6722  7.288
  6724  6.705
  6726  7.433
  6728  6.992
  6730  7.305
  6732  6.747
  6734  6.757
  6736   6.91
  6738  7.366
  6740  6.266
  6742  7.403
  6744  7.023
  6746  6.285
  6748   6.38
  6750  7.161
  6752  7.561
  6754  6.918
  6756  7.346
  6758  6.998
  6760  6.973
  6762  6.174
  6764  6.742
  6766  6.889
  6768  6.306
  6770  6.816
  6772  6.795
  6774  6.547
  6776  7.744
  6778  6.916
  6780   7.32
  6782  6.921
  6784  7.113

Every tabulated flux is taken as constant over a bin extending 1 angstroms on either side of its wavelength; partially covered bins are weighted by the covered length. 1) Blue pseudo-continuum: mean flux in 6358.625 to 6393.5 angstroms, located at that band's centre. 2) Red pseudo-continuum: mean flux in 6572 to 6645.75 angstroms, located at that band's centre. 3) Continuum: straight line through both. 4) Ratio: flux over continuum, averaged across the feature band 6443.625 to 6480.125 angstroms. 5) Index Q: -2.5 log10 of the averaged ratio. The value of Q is 0.02 mag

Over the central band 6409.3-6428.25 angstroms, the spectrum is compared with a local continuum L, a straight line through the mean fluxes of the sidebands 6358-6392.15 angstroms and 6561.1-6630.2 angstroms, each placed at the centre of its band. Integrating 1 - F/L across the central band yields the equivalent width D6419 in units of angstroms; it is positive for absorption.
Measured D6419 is -0.5 angstroms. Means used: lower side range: 7.01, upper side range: 6.89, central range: 7.18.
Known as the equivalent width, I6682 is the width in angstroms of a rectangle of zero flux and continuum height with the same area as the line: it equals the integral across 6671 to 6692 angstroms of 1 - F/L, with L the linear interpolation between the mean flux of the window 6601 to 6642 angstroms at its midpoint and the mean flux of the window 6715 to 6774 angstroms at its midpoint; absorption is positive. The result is 0.33 angstroms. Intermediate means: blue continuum 6.84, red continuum 6.89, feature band 6.76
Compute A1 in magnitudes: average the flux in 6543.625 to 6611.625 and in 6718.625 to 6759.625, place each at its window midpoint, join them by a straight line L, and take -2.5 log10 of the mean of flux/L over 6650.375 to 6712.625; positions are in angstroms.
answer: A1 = 0.017 mag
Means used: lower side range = 6.87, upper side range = 6.98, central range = 6.83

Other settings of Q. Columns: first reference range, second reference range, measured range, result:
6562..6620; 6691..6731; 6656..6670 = -0.026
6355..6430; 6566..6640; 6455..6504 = 0.047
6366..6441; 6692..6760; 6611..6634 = 0.019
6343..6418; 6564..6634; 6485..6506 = 0.059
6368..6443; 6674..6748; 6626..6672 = -0.001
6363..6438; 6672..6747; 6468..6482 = 0.077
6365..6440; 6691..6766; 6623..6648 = 0.017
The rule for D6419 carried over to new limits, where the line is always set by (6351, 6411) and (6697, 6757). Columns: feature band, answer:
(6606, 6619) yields 1.14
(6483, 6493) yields 0.65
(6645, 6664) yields -0.57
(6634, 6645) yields 0.55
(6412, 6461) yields 0.77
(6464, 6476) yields 0.44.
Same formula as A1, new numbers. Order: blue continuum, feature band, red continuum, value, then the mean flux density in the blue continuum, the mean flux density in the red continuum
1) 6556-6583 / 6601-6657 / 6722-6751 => -0.02 mag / 6.79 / 6.92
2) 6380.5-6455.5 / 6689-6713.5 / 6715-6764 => 0.03 mag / 7.18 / 6.94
